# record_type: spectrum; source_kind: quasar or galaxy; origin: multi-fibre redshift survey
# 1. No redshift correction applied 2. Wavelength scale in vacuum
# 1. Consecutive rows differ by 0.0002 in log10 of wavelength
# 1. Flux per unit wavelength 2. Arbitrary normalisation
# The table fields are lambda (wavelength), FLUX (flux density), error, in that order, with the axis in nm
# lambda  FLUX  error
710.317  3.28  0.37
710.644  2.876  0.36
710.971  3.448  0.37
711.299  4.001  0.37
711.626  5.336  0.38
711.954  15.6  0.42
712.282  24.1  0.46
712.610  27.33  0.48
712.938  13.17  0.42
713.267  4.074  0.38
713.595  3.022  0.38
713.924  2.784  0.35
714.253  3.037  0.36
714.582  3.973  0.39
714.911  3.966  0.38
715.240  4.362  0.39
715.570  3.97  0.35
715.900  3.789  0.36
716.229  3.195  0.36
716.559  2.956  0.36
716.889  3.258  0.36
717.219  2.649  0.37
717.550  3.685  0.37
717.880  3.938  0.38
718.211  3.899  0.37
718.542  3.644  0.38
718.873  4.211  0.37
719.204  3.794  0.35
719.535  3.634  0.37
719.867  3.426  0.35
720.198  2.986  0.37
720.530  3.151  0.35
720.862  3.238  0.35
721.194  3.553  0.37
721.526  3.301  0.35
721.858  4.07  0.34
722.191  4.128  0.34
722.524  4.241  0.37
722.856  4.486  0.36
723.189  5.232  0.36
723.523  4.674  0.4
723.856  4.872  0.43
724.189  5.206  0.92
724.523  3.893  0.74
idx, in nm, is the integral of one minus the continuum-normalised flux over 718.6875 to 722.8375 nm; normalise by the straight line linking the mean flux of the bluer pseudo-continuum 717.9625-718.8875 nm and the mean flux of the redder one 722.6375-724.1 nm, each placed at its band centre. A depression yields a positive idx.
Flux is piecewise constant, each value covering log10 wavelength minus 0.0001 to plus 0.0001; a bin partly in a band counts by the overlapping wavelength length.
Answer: 0.615 nm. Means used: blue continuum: 3.87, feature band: 3.68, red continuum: 4.82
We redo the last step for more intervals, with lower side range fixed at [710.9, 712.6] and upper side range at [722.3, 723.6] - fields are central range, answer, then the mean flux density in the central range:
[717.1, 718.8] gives 0.94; 3.62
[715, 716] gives 0.59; 4.05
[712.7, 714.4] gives 0.78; 6.2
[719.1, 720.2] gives 0.54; 3.51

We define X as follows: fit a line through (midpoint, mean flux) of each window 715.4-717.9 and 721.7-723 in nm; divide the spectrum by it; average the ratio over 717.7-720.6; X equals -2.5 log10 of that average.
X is 0.03 mag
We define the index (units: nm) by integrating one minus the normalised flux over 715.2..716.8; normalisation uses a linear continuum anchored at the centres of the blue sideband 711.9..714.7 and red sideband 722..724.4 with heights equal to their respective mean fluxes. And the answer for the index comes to 0.97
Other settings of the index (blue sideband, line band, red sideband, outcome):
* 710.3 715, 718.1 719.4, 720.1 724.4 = 0.40 nm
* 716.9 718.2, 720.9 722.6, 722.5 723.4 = 0.25 nm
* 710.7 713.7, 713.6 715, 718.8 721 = 0.87 nm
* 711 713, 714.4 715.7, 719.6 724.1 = 0.82 nm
